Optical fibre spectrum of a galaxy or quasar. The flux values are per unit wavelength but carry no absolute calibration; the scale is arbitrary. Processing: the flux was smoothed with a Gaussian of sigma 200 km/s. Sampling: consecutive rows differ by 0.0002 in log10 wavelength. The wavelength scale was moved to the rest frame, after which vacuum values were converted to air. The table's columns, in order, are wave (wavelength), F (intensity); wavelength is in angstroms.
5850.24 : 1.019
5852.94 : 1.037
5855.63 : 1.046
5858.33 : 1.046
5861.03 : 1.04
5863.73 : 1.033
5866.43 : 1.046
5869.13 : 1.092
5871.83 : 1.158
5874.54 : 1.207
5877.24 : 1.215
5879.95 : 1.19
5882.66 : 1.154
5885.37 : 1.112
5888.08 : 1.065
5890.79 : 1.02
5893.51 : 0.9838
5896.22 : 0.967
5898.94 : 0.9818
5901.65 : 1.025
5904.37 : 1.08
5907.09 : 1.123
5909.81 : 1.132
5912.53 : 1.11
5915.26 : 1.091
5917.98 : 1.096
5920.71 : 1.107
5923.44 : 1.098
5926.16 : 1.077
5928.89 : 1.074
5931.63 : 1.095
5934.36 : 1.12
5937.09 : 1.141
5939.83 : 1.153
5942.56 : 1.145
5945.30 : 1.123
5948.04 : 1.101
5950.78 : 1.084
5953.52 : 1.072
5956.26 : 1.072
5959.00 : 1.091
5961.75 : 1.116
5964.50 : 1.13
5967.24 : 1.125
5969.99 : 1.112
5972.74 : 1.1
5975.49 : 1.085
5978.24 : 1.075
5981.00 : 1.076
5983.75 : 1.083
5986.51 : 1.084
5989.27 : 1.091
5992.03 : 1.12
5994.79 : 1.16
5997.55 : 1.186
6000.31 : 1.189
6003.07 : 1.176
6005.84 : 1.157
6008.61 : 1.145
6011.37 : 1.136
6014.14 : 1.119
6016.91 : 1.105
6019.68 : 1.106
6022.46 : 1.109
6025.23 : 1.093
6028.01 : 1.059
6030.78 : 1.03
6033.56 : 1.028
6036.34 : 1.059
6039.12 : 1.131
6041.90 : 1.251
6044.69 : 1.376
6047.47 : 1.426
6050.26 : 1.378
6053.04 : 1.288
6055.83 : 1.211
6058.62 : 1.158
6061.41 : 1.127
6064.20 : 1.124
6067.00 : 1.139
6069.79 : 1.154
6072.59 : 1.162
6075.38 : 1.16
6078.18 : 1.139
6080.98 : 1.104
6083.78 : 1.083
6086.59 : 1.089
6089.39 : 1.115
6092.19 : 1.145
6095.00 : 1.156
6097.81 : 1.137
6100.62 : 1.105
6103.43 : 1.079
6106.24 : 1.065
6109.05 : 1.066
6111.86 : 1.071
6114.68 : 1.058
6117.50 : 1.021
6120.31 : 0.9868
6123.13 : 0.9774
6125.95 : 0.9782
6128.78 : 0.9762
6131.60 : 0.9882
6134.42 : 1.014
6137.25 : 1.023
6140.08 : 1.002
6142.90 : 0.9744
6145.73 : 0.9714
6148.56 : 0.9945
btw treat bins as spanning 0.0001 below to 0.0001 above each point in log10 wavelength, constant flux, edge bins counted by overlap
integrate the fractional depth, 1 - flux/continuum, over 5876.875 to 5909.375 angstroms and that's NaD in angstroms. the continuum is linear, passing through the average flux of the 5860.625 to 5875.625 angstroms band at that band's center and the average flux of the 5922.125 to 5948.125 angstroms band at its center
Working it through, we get 0.9 angstroms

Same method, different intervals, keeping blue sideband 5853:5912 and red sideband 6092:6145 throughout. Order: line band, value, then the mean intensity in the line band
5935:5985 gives -1.74 angstroms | 1.11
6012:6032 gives -0.65 angstroms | 1.09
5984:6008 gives -1.83 angstroms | 1.14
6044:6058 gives -3.62 angstroms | 1.32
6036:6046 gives -1.56 angstroms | 1.22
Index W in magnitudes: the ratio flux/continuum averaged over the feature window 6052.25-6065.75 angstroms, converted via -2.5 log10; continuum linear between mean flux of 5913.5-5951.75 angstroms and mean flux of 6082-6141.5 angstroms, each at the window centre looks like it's -0.102 mag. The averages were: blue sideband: 1.11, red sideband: 1.05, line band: 1.18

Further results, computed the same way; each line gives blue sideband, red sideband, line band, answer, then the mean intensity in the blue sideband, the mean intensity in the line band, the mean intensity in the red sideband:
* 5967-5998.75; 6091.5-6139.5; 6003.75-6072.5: -0.08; 1.11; 1.16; 1.05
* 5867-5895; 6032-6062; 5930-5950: 0.03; 1.12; 1.12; 1.22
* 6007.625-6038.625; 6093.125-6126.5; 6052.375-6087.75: -0.07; 1.09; 1.15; 1.06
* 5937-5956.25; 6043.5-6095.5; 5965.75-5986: 0.04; 1.11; 1.09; 1.19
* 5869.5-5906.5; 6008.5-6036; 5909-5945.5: -0.02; 1.09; 1.11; 1.09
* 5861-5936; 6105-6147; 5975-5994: -0.03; 1.09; 1.09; 1.01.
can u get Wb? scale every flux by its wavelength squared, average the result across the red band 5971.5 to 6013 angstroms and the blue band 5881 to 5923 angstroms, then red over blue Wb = 1.1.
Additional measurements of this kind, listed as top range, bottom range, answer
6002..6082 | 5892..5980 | 1.10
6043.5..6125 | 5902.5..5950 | 1.08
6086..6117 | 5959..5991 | 1.04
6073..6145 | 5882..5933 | 1.06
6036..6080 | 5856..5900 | 1.19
